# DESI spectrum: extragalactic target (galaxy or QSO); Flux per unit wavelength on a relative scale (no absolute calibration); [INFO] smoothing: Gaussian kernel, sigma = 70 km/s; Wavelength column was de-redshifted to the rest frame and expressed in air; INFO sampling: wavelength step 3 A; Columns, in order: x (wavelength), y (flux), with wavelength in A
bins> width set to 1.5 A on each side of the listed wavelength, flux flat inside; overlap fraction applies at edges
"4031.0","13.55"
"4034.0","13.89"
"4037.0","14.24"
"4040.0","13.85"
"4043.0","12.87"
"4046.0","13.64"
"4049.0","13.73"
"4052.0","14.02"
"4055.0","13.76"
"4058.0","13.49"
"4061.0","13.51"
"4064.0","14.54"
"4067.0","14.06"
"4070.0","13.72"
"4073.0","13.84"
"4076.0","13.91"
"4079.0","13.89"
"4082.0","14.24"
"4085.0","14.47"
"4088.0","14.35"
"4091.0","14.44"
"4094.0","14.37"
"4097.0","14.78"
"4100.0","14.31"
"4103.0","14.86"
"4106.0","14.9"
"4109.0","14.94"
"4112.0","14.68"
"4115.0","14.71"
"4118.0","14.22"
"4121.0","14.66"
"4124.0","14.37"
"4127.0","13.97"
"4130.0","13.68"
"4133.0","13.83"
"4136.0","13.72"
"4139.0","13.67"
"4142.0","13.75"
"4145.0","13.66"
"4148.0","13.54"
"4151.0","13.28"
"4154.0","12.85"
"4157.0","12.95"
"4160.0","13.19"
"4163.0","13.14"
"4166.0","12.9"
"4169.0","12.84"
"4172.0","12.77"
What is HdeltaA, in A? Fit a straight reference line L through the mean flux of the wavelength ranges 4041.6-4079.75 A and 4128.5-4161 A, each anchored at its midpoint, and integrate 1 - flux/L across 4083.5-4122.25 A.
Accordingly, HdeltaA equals -2.8 A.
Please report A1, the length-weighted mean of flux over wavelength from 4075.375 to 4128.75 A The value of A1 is 14.5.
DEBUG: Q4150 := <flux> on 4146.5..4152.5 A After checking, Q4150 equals 13.4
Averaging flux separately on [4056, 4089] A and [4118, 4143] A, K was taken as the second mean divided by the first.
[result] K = 1.0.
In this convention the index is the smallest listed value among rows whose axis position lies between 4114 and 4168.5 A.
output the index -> 12.85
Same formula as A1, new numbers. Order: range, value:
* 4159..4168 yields 13.1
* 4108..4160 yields 13.9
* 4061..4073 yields 14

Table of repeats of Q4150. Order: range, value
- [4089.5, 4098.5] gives 14.5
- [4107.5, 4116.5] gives 14.8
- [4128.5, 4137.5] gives 13.7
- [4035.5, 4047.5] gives 13.7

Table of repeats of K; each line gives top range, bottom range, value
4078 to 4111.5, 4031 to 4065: 1.06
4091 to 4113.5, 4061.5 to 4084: 1.05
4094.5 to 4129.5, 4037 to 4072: 1.06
